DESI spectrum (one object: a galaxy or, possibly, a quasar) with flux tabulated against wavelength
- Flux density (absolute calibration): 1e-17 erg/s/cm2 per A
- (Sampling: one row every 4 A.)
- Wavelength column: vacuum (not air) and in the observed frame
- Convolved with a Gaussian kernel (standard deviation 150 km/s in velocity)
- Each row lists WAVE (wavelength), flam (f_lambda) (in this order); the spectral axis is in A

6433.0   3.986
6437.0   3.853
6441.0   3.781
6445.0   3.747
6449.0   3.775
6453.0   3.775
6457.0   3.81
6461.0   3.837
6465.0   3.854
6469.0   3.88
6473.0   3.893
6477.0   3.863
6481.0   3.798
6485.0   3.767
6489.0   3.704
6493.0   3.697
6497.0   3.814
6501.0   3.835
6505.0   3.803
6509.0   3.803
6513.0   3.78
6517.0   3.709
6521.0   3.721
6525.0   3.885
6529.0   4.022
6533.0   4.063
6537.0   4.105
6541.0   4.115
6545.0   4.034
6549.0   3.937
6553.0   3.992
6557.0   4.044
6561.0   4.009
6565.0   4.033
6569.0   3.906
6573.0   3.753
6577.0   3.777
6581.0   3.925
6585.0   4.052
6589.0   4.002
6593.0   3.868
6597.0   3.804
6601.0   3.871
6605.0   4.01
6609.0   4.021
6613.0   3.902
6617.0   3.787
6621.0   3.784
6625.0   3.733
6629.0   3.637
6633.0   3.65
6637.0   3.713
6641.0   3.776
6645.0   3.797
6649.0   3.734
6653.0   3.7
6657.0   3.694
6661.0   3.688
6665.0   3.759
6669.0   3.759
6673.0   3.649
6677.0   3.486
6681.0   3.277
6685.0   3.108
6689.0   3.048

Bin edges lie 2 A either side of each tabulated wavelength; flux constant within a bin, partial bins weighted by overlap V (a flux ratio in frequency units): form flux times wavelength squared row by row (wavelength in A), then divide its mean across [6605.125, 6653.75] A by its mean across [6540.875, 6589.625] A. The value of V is 0.97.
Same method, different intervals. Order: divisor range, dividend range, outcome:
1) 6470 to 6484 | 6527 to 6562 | 1.07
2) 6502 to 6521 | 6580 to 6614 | 1.07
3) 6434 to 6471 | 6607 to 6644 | 1.04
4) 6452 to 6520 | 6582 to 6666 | 1.05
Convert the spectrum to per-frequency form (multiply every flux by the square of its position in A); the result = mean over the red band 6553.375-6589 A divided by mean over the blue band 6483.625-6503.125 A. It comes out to 1.1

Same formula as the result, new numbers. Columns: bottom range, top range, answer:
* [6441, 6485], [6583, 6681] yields 1.04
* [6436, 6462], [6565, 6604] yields 1.07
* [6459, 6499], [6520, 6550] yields 1.07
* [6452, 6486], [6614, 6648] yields 1.02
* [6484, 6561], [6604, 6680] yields 1.00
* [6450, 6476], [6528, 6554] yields 1.08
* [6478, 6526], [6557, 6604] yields 1.06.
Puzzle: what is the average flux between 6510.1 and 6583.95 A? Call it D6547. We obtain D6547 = 3.93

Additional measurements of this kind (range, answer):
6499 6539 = 3.87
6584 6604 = 3.92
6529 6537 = 4.06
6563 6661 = 3.83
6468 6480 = 3.87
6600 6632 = 3.84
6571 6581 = 3.8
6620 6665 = 3.72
